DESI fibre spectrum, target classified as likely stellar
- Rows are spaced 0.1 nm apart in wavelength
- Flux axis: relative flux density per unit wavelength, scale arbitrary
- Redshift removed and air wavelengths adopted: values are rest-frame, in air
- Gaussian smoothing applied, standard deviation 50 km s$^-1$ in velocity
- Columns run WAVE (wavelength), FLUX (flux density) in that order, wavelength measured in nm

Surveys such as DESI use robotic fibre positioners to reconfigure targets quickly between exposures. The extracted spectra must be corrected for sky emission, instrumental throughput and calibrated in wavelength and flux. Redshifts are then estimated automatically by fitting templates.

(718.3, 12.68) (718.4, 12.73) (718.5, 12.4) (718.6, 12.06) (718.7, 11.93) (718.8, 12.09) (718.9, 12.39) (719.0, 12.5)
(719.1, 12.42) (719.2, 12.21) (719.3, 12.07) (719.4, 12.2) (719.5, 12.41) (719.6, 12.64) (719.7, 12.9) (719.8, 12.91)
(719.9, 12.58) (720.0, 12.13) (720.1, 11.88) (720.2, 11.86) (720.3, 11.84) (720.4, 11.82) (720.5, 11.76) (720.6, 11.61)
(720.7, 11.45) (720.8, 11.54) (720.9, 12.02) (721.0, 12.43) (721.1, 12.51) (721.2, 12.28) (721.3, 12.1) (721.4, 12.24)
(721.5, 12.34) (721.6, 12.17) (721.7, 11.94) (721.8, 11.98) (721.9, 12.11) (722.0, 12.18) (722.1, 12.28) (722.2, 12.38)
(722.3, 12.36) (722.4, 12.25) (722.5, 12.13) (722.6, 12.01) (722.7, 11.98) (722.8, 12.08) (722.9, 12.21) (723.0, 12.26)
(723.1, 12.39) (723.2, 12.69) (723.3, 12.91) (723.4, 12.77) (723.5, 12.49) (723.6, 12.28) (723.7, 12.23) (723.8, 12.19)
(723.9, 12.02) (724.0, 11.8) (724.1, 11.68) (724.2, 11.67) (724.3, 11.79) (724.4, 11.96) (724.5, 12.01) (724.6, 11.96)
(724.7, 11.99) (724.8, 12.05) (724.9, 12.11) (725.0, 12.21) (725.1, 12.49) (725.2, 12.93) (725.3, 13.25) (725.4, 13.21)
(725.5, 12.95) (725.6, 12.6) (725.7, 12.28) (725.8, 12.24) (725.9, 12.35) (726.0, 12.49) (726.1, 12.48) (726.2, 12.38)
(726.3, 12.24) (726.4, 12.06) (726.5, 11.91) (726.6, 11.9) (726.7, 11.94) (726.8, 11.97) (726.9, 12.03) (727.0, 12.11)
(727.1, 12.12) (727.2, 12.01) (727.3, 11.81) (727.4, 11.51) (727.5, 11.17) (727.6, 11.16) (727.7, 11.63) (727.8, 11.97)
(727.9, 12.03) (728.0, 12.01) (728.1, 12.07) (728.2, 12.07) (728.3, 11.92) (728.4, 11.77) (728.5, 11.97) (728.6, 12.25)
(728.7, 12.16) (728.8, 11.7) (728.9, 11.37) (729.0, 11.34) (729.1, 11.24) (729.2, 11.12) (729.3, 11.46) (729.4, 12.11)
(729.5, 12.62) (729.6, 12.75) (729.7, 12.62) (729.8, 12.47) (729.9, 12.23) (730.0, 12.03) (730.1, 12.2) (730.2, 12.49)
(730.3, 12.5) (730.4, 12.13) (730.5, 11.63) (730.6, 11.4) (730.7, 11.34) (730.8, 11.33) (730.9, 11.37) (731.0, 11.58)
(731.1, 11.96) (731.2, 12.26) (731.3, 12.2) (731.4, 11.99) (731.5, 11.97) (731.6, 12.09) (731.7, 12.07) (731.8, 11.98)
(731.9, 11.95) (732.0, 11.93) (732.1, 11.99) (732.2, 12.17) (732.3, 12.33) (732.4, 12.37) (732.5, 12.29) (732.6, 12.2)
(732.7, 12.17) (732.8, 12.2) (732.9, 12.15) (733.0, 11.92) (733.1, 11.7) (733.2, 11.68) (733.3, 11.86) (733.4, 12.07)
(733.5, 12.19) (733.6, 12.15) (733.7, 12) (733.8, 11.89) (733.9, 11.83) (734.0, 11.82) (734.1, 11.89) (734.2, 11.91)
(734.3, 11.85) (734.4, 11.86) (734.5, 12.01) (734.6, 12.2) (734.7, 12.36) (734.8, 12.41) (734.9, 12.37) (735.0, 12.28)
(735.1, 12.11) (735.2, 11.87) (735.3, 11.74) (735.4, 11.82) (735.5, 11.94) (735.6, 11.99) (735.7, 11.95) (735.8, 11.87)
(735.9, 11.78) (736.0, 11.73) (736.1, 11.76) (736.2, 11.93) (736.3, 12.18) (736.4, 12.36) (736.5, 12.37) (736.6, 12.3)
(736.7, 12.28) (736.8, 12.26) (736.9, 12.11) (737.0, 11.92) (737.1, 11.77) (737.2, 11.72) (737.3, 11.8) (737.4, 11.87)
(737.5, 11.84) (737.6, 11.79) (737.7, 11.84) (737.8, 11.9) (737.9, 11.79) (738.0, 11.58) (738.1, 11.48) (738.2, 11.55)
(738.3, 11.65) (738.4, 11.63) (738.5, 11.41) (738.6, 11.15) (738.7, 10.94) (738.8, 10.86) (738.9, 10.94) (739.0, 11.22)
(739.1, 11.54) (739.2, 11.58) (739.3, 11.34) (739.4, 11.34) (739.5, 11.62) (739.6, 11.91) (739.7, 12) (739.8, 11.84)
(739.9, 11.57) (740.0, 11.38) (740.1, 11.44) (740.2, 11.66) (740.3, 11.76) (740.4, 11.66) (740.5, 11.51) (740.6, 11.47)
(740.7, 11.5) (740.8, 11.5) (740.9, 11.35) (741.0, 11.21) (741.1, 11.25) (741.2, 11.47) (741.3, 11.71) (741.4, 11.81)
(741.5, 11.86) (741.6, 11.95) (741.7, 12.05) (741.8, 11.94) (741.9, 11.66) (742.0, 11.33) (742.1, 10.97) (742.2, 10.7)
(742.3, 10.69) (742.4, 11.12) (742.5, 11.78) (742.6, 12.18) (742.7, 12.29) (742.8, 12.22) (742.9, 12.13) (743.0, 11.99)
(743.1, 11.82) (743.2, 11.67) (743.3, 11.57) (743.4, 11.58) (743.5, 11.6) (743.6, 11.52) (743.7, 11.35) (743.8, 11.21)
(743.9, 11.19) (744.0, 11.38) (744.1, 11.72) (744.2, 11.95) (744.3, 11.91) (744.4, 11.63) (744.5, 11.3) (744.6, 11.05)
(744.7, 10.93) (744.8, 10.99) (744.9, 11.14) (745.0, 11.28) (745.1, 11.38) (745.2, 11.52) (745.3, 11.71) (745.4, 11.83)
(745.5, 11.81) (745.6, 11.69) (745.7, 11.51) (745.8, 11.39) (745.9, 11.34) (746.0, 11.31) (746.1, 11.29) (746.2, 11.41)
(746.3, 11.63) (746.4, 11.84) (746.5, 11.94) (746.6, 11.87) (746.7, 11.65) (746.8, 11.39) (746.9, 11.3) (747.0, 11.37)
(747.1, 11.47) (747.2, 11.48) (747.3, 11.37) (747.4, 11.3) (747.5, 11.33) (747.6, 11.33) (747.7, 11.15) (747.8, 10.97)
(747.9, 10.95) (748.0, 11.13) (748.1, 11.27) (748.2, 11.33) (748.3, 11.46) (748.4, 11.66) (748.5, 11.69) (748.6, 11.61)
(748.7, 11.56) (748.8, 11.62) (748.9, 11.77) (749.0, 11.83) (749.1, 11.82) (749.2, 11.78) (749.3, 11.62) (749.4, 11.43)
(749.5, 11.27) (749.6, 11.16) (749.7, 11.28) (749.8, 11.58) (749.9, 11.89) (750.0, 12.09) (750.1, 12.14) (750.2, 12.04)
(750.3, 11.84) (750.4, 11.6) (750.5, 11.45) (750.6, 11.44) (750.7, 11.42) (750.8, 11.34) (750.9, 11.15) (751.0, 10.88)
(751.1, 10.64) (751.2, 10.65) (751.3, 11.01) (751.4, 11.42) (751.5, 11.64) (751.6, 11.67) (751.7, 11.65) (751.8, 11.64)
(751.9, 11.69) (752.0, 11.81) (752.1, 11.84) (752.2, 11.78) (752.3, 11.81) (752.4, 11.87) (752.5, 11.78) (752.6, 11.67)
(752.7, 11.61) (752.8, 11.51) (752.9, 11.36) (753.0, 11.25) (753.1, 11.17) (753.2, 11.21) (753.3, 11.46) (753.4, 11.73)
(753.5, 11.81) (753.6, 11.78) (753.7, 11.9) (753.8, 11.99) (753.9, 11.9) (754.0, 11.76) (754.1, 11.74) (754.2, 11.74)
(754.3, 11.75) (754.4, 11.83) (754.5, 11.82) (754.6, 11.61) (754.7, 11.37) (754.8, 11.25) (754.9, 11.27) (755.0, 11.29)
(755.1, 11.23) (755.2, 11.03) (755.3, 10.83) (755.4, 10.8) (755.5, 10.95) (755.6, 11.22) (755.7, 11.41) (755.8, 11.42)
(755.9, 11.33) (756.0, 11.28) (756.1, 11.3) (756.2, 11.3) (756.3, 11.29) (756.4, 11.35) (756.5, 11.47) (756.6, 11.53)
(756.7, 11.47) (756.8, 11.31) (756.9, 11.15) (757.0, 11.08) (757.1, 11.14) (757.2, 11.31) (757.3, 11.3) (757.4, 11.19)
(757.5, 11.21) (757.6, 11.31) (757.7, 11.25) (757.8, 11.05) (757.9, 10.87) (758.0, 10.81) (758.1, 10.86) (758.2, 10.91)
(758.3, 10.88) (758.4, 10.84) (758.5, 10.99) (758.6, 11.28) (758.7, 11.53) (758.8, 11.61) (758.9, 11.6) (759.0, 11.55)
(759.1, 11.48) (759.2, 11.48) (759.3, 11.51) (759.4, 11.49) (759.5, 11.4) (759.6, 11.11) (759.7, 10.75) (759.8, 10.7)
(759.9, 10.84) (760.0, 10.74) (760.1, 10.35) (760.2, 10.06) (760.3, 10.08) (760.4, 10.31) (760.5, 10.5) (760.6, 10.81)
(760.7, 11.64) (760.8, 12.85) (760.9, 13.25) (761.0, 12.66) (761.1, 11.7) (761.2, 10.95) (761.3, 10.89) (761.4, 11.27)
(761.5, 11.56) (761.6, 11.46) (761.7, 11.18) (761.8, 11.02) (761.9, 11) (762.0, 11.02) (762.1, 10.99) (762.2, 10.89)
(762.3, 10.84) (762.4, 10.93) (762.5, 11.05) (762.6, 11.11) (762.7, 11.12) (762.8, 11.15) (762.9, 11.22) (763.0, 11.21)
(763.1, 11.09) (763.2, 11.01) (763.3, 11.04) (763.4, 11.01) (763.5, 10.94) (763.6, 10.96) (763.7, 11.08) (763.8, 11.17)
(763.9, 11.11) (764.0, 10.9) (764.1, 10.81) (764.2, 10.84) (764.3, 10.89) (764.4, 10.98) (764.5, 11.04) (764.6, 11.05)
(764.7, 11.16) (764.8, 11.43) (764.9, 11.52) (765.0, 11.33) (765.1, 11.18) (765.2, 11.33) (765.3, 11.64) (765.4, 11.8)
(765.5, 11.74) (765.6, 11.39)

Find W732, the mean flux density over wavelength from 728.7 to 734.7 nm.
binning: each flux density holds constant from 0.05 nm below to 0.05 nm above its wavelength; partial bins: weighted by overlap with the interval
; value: 12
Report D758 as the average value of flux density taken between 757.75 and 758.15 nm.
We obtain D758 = 10.9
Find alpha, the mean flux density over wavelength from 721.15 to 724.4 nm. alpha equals 12.2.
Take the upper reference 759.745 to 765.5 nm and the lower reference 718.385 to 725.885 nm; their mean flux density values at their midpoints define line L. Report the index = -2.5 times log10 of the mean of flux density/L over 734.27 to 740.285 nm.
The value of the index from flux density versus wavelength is 0.00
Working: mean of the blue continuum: 12.2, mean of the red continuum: 11.1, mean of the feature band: 11.8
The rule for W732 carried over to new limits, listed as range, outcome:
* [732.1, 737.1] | 12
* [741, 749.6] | 11.5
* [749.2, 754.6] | 11.6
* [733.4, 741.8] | 11.8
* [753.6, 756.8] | 11.4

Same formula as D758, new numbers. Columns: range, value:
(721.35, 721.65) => 12.2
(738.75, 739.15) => 11.1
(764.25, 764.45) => 10.9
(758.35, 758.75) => 11.2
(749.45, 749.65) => 11.2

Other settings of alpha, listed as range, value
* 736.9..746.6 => 11.6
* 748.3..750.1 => 11.6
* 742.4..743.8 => 11.8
